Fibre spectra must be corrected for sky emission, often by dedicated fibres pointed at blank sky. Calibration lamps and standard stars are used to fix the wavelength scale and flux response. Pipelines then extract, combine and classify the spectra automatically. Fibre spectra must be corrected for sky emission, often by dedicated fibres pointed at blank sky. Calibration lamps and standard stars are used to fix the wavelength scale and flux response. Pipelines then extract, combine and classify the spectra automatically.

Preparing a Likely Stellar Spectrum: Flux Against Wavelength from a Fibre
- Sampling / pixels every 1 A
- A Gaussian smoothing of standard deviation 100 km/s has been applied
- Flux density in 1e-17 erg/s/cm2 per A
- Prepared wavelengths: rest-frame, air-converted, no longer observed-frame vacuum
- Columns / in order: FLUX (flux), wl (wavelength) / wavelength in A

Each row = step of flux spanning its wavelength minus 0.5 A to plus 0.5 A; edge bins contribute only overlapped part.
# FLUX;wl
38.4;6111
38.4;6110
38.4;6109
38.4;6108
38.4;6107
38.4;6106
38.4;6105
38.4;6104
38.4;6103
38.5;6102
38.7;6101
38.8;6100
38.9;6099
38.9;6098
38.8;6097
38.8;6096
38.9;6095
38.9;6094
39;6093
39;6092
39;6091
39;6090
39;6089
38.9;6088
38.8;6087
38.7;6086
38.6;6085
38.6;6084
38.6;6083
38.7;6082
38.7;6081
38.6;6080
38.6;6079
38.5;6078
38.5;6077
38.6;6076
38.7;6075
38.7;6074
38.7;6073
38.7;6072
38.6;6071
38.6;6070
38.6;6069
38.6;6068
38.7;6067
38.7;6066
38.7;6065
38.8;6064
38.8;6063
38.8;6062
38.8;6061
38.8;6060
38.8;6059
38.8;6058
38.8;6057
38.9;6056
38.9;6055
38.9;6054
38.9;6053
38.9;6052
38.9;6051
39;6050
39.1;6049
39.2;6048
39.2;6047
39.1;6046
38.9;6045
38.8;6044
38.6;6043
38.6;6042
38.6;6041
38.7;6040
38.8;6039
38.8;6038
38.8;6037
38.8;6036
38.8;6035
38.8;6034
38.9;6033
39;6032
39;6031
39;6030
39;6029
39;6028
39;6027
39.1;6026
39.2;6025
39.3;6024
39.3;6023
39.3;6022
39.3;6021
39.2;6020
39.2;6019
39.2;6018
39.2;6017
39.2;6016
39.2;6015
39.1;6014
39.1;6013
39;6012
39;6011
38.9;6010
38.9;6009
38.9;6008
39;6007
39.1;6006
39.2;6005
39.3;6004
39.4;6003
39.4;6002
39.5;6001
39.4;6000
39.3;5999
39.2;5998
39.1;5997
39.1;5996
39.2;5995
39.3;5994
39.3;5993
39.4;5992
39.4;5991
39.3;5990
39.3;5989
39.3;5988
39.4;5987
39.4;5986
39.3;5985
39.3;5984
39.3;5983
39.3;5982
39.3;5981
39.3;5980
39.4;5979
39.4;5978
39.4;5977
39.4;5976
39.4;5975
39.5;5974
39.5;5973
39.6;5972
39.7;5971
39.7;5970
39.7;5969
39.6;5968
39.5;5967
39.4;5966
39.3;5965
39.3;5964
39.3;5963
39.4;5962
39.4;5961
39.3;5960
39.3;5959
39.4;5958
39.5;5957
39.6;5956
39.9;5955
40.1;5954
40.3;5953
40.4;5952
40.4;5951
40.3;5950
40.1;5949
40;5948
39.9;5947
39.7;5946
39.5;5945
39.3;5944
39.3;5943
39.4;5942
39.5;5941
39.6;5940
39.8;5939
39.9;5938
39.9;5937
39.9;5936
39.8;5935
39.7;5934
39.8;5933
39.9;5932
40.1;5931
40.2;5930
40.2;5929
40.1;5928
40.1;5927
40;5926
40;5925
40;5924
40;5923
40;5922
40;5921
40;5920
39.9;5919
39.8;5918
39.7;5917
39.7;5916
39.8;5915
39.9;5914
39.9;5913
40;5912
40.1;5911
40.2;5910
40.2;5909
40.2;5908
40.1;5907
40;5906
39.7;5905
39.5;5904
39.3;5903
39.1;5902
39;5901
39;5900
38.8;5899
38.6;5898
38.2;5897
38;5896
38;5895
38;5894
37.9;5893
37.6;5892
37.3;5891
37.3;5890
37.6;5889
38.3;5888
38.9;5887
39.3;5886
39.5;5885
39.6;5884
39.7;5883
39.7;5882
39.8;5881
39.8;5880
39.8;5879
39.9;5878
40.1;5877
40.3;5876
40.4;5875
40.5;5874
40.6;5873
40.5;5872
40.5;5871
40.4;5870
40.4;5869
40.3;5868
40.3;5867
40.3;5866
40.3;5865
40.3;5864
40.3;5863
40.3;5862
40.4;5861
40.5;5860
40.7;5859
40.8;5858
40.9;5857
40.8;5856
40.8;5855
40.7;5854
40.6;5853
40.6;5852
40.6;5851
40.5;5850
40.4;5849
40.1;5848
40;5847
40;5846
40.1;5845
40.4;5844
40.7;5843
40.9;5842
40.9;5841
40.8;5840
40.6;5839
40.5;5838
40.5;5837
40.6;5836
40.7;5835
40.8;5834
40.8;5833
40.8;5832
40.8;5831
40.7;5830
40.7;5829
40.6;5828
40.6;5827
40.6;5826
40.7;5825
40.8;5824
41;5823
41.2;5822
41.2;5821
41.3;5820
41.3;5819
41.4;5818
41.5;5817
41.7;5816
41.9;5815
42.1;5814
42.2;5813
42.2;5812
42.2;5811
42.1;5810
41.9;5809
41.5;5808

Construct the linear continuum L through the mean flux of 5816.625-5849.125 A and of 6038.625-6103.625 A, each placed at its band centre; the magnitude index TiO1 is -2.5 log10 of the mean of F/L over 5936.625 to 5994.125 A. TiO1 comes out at 0.00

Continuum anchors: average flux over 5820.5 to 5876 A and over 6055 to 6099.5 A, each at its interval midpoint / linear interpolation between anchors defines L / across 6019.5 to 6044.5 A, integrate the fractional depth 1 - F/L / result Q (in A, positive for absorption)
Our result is 0.1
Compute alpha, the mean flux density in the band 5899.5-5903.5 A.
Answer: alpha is 39.1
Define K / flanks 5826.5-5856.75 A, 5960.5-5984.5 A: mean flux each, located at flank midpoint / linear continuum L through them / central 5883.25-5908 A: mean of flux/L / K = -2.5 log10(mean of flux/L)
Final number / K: 0.038 mag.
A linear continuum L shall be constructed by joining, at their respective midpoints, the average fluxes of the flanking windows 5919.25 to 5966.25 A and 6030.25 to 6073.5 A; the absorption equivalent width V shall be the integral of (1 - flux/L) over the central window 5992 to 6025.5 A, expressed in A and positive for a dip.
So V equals 0.01 A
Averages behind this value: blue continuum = 39.8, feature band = 39.2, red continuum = 38.8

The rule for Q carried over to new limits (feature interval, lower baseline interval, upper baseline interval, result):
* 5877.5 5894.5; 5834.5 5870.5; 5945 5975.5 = 0.6 A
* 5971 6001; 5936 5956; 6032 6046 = 0.0 A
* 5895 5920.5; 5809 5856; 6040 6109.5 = 0.5 A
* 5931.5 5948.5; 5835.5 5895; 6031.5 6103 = -0.1 A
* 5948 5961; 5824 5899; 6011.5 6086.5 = -0.1 A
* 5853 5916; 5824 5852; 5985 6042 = 0.8 A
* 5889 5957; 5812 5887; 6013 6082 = 0.7 A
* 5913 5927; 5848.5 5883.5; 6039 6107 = 0.0 A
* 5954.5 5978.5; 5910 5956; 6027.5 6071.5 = 0.1 A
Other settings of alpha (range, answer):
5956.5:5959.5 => 39.4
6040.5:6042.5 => 38.6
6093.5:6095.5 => 38.9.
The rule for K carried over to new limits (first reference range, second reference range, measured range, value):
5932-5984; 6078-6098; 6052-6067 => 0.005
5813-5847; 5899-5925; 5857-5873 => -0.001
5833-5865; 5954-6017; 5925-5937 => -0.004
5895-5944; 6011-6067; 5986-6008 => -0.002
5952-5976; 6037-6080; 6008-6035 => 0.000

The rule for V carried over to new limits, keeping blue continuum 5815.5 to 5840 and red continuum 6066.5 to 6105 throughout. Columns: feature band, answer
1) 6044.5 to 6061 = 0.0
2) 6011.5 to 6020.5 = 0.0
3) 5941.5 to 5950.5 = 0.0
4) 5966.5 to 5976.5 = 0.0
